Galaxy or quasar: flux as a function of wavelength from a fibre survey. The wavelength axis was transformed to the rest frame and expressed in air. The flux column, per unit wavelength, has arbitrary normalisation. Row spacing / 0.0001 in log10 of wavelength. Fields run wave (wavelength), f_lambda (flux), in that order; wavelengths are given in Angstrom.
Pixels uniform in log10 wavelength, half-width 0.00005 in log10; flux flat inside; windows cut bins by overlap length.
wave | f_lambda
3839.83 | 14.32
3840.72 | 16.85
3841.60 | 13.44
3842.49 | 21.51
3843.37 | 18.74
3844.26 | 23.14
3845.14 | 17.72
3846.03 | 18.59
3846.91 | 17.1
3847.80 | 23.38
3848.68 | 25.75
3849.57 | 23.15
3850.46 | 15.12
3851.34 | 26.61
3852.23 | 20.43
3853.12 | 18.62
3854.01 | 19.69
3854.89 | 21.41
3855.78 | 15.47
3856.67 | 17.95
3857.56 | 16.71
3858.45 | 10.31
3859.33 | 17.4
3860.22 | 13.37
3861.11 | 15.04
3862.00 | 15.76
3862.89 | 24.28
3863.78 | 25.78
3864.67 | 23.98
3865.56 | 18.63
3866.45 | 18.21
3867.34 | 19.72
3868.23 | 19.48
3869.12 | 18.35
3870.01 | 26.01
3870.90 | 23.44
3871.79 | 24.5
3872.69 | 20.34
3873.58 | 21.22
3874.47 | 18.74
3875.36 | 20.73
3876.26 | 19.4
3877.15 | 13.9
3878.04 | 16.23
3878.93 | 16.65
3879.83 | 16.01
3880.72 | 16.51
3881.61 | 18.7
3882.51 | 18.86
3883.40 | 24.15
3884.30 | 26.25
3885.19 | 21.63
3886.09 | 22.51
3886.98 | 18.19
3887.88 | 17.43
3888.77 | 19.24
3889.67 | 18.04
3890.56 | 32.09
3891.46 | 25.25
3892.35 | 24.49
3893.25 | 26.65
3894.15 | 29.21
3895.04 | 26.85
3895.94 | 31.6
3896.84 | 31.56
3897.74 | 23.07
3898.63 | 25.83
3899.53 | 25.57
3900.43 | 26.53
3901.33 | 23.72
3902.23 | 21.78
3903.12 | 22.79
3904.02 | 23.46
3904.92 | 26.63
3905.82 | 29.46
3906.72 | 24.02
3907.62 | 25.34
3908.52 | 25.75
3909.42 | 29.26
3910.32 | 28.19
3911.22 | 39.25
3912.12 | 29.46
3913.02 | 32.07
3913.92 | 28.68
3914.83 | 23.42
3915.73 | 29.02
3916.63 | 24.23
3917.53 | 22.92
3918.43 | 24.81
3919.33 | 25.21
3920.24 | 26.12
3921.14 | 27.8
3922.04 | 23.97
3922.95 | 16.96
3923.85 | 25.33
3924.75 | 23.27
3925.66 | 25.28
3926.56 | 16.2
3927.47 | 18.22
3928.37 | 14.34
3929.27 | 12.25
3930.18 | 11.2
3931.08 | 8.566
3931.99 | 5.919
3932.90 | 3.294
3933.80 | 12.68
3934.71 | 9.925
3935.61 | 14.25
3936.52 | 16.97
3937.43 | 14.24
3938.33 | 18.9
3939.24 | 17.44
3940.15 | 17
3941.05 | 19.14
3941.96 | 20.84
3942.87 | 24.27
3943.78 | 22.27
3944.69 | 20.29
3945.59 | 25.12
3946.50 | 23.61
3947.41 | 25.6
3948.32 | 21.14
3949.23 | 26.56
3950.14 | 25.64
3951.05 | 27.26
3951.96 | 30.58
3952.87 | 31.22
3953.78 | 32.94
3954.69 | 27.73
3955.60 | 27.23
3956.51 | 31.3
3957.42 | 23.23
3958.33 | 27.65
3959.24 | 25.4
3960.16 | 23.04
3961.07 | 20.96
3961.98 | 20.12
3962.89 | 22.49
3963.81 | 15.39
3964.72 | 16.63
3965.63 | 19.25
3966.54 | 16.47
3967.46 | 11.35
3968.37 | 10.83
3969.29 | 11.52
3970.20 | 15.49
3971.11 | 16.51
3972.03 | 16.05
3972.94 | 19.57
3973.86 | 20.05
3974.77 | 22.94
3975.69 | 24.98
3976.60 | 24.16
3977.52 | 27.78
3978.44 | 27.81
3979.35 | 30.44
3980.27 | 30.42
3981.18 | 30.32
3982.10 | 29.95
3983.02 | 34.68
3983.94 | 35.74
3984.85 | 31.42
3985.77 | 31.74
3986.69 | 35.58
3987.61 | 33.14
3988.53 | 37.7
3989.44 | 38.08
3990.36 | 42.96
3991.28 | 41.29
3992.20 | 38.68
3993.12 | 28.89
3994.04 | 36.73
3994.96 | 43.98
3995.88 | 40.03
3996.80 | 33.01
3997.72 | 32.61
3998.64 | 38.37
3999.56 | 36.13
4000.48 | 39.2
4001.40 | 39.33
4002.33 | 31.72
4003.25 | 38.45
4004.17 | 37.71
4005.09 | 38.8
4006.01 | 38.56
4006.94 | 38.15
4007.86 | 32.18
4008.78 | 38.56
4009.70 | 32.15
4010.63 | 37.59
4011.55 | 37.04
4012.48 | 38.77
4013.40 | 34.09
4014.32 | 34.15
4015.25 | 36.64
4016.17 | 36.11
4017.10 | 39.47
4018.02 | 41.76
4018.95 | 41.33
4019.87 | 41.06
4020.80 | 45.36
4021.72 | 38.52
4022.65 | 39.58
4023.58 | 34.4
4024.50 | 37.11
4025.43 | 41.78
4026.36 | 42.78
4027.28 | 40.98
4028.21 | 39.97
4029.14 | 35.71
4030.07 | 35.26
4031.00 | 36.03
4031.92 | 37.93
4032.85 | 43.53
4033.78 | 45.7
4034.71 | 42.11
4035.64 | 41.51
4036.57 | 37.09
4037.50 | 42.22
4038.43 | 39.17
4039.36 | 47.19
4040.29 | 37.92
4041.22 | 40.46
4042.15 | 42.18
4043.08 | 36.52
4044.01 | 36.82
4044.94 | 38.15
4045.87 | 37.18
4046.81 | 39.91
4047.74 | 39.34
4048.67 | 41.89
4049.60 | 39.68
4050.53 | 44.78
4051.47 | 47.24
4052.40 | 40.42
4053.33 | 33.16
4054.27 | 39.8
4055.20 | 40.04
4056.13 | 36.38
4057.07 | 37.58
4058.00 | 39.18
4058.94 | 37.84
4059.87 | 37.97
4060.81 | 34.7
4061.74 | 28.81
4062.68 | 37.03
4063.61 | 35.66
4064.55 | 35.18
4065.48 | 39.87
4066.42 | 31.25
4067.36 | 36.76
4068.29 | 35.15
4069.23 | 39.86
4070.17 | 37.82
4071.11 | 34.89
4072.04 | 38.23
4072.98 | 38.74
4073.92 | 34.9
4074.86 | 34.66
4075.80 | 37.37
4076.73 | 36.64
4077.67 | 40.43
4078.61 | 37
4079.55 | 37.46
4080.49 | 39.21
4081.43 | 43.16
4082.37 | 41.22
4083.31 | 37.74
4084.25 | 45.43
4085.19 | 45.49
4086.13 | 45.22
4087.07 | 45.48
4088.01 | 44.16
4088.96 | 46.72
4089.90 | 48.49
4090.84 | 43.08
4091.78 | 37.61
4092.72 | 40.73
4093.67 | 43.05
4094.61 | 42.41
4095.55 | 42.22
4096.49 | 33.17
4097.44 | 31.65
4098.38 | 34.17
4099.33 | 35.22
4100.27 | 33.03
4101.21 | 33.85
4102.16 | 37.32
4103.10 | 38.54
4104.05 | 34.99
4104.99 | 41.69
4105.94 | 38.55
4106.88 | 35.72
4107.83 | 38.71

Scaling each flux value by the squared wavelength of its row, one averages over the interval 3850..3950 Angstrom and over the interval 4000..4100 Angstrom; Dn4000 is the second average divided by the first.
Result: 1.96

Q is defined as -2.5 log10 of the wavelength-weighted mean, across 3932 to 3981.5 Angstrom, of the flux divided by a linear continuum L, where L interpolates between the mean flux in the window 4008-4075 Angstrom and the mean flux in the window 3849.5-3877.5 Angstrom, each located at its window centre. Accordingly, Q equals 0.35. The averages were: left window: 19.5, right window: 38.5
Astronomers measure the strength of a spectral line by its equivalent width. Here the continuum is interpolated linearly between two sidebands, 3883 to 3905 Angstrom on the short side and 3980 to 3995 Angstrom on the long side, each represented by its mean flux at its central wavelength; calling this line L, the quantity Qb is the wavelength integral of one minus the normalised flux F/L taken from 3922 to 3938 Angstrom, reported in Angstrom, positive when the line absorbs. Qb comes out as 7.6 Angstrom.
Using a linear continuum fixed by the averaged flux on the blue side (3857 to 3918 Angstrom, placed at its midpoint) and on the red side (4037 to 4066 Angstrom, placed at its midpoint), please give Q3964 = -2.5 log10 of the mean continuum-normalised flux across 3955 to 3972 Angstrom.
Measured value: 0.46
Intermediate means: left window 22.9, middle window 19.7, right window 38.8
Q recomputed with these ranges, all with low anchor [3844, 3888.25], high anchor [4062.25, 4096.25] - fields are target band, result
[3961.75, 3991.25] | 0.19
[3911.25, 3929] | 0.01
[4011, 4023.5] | -0.14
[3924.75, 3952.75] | 0.39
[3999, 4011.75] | -0.13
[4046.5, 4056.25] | -0.09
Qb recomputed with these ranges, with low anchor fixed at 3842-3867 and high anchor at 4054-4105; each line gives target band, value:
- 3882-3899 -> -1.4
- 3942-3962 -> 1.5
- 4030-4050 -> -2.8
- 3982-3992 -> -1.7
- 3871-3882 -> 1.3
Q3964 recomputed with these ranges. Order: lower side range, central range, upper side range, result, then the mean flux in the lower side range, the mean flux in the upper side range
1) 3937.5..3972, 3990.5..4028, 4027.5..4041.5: -0.11 mag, 21.8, 40.1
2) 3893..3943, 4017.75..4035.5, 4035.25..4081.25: -0.16 mag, 22.3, 38.3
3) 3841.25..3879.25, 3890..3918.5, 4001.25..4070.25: -0.12 mag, 19.5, 38.5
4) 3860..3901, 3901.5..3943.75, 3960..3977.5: -0.05 mag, 21.8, 18.5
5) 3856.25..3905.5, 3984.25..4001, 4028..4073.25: -0.12 mag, 21.5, 38.6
